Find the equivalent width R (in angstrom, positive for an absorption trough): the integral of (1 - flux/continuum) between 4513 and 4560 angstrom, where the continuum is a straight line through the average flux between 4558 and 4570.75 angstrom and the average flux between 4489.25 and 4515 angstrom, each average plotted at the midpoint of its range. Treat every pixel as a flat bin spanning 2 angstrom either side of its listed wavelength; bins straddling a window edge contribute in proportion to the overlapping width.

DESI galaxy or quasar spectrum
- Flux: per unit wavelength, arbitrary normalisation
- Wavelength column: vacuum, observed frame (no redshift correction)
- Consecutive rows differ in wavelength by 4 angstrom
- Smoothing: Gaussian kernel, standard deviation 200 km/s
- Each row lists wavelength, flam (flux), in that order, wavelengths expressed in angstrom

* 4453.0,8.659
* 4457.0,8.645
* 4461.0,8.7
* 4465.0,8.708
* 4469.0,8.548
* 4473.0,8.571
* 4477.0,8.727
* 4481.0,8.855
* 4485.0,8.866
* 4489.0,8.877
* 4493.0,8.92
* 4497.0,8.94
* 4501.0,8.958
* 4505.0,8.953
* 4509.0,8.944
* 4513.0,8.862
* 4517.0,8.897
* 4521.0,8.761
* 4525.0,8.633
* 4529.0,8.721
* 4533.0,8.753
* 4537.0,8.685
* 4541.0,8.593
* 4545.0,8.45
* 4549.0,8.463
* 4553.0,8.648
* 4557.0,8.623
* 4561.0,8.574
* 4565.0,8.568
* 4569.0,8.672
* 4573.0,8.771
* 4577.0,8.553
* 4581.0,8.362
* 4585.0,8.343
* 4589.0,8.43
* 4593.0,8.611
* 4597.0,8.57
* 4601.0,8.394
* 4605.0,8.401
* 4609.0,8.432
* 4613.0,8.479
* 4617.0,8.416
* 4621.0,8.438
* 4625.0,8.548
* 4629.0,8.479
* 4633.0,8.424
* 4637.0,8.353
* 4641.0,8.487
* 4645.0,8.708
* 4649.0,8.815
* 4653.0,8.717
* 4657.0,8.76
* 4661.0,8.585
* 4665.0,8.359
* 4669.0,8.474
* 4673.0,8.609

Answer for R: 0.46 angstrom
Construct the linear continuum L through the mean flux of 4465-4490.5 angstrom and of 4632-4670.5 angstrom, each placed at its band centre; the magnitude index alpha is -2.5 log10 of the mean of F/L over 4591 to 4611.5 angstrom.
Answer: 0.02 mag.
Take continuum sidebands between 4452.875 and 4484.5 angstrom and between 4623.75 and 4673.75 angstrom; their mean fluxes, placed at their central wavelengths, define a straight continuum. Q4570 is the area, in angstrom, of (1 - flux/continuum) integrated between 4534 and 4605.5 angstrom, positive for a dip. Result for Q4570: 0.6 angstrom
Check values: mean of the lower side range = 8.69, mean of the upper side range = 8.56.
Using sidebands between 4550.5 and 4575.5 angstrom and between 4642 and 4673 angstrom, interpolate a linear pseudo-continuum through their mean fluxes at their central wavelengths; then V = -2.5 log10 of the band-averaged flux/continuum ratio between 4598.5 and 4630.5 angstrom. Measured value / 0.02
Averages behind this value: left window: 8.64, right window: 8.63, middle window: 8.45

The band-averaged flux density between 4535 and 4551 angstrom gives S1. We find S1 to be 8.55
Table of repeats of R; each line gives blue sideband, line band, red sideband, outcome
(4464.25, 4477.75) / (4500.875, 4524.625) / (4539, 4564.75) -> -0.8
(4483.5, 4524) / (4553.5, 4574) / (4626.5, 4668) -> 0.3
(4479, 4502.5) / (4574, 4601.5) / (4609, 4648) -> 0.4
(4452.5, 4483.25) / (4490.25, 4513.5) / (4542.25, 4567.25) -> -0.8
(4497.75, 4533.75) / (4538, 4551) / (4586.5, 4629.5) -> 0.3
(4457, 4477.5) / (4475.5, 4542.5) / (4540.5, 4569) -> -1.7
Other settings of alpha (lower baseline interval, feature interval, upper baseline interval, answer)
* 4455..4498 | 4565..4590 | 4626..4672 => 0.014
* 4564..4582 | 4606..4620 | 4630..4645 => 0.010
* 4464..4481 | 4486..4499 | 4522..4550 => -0.032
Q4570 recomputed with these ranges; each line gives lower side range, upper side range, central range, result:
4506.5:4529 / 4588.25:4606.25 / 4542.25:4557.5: 0.2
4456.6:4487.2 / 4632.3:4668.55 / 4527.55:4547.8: 0.1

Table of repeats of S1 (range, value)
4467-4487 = 8.71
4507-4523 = 8.87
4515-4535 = 8.75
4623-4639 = 8.45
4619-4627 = 8.49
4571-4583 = 8.56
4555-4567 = 8.59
